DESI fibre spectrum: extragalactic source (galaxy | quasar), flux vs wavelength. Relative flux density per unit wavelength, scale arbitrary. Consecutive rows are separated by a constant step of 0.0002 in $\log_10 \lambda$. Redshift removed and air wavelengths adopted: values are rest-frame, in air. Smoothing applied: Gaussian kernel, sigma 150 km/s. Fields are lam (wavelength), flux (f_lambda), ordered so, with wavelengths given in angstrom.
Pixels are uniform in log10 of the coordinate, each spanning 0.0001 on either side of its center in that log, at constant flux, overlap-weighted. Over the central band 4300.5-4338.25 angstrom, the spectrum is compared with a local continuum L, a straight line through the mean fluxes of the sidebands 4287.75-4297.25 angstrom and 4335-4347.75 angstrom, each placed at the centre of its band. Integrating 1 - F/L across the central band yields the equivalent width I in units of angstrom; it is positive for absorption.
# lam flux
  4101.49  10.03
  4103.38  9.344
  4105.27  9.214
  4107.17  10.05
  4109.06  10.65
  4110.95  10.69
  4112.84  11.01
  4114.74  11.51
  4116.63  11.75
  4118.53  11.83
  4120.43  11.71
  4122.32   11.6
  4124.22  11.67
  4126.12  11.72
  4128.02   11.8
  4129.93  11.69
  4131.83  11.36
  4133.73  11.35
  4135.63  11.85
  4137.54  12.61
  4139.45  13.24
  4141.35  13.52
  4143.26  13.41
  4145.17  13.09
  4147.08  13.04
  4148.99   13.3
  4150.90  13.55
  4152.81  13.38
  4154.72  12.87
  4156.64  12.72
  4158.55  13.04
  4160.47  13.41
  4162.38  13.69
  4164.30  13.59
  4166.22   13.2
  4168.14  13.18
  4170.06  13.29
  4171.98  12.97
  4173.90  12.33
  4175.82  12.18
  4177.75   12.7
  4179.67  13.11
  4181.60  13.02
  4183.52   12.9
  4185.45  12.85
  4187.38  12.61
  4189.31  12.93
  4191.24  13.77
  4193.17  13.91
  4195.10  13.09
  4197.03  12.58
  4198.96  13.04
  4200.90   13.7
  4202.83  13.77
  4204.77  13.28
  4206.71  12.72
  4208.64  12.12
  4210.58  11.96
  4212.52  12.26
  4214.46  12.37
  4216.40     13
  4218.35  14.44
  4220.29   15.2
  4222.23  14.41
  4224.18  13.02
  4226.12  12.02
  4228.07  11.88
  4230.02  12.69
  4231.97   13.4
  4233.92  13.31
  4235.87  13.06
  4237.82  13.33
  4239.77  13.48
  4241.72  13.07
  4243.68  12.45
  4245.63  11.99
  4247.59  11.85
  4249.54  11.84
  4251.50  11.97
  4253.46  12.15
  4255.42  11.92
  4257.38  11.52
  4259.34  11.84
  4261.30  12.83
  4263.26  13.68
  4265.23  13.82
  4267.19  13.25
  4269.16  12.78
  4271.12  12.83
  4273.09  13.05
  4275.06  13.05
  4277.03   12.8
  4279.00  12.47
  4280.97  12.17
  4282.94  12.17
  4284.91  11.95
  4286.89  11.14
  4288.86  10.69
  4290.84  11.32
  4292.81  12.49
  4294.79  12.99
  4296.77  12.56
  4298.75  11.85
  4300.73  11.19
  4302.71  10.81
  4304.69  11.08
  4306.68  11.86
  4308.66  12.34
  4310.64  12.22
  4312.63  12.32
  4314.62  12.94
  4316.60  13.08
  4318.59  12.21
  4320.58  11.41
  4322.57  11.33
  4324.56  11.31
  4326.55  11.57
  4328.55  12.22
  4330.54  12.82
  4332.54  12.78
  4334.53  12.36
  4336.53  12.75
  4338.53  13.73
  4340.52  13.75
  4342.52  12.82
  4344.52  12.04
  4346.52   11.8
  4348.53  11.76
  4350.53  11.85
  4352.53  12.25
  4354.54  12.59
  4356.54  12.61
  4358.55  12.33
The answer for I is 1.0 angstrom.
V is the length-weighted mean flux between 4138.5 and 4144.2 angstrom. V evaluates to 13.4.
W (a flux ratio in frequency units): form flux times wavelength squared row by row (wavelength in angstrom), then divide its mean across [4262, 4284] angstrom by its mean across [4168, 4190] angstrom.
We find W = 1.05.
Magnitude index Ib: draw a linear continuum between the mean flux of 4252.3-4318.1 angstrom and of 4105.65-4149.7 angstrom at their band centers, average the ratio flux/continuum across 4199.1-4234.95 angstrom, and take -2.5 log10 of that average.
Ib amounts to -0.08 mag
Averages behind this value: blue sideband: 11.9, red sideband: 12.3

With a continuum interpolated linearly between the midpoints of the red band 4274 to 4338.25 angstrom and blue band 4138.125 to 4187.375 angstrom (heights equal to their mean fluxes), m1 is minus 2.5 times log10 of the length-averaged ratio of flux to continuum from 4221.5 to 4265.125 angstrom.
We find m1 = -0.01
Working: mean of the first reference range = 13.1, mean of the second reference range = 12.1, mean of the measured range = 12.6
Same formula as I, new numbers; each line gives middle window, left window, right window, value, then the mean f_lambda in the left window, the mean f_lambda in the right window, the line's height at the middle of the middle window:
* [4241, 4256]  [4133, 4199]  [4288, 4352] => 0.5 angstrom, 13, 12.1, 12.5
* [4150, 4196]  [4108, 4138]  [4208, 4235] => -3.1 angstrom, 11.5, 13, 12.3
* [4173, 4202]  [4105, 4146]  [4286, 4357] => -2.8 angstrom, 11.7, 12.1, 11.9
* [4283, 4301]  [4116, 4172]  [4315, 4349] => 0.8 angstrom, 12.6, 12.4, 12.4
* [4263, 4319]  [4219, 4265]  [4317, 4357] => 1.0 angstrom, 12.8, 12.3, 12.5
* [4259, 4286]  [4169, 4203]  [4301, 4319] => -0.9 angstrom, 13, 12.1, 12.4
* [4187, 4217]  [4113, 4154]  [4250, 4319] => -1.6 angstrom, 12.3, 12.3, 12.3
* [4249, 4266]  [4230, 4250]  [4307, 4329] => 0.3 angstrom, 12.8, 12.1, 12.6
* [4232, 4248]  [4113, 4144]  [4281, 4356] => -1.1 angstrom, 12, 12.1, 12.1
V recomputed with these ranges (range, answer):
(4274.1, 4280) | 12.8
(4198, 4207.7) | 13.3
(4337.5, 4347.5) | 12.8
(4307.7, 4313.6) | 12.3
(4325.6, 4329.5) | 11.9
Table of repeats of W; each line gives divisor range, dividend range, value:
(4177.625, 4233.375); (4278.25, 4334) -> 0.96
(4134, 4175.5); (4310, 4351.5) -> 1.03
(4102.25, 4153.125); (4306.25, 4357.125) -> 1.15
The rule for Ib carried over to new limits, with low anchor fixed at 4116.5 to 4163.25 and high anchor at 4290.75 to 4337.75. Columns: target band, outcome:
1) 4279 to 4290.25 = 0.044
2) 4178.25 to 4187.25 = -0.042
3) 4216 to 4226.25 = -0.126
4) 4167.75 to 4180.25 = -0.030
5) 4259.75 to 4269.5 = -0.085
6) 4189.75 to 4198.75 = -0.076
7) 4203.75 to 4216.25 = -0.011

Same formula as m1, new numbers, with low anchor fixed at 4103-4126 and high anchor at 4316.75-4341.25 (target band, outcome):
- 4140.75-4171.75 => -0.18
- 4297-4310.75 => 0.05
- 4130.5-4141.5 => -0.10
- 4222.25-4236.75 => -0.10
